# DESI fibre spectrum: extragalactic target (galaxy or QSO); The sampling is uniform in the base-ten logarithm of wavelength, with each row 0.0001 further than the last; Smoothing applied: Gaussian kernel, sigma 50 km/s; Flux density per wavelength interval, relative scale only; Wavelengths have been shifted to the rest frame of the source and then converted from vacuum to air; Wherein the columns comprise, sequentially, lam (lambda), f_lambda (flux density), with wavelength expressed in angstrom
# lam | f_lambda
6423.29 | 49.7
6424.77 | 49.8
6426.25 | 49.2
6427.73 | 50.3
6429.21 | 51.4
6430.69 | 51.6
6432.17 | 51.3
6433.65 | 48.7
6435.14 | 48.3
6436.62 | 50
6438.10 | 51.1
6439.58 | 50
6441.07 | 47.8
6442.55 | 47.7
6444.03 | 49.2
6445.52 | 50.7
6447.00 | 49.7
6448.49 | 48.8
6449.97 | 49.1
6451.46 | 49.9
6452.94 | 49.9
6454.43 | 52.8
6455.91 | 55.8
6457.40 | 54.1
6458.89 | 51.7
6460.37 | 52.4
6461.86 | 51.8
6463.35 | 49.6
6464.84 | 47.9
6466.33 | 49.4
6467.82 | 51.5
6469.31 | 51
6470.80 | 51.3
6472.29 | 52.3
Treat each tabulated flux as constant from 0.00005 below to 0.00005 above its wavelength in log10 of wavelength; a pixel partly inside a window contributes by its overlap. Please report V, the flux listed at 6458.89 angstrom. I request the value 51.7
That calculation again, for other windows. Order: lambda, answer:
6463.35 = 49.6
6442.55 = 47.7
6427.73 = 50.3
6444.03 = 49.2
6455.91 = 55.8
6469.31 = 51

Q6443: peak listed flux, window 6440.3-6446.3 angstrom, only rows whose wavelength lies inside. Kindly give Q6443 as 50.7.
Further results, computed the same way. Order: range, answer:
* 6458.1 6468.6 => 52.4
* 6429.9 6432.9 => 51.6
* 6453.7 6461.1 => 55.8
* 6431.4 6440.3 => 51.3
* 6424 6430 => 51.4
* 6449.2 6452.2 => 49.9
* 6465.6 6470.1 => 51.5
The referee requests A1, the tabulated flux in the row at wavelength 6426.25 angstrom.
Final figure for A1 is 49.2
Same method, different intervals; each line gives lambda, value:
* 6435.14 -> 48.3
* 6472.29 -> 52.3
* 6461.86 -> 51.8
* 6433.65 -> 48.7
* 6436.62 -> 50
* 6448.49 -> 48.8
